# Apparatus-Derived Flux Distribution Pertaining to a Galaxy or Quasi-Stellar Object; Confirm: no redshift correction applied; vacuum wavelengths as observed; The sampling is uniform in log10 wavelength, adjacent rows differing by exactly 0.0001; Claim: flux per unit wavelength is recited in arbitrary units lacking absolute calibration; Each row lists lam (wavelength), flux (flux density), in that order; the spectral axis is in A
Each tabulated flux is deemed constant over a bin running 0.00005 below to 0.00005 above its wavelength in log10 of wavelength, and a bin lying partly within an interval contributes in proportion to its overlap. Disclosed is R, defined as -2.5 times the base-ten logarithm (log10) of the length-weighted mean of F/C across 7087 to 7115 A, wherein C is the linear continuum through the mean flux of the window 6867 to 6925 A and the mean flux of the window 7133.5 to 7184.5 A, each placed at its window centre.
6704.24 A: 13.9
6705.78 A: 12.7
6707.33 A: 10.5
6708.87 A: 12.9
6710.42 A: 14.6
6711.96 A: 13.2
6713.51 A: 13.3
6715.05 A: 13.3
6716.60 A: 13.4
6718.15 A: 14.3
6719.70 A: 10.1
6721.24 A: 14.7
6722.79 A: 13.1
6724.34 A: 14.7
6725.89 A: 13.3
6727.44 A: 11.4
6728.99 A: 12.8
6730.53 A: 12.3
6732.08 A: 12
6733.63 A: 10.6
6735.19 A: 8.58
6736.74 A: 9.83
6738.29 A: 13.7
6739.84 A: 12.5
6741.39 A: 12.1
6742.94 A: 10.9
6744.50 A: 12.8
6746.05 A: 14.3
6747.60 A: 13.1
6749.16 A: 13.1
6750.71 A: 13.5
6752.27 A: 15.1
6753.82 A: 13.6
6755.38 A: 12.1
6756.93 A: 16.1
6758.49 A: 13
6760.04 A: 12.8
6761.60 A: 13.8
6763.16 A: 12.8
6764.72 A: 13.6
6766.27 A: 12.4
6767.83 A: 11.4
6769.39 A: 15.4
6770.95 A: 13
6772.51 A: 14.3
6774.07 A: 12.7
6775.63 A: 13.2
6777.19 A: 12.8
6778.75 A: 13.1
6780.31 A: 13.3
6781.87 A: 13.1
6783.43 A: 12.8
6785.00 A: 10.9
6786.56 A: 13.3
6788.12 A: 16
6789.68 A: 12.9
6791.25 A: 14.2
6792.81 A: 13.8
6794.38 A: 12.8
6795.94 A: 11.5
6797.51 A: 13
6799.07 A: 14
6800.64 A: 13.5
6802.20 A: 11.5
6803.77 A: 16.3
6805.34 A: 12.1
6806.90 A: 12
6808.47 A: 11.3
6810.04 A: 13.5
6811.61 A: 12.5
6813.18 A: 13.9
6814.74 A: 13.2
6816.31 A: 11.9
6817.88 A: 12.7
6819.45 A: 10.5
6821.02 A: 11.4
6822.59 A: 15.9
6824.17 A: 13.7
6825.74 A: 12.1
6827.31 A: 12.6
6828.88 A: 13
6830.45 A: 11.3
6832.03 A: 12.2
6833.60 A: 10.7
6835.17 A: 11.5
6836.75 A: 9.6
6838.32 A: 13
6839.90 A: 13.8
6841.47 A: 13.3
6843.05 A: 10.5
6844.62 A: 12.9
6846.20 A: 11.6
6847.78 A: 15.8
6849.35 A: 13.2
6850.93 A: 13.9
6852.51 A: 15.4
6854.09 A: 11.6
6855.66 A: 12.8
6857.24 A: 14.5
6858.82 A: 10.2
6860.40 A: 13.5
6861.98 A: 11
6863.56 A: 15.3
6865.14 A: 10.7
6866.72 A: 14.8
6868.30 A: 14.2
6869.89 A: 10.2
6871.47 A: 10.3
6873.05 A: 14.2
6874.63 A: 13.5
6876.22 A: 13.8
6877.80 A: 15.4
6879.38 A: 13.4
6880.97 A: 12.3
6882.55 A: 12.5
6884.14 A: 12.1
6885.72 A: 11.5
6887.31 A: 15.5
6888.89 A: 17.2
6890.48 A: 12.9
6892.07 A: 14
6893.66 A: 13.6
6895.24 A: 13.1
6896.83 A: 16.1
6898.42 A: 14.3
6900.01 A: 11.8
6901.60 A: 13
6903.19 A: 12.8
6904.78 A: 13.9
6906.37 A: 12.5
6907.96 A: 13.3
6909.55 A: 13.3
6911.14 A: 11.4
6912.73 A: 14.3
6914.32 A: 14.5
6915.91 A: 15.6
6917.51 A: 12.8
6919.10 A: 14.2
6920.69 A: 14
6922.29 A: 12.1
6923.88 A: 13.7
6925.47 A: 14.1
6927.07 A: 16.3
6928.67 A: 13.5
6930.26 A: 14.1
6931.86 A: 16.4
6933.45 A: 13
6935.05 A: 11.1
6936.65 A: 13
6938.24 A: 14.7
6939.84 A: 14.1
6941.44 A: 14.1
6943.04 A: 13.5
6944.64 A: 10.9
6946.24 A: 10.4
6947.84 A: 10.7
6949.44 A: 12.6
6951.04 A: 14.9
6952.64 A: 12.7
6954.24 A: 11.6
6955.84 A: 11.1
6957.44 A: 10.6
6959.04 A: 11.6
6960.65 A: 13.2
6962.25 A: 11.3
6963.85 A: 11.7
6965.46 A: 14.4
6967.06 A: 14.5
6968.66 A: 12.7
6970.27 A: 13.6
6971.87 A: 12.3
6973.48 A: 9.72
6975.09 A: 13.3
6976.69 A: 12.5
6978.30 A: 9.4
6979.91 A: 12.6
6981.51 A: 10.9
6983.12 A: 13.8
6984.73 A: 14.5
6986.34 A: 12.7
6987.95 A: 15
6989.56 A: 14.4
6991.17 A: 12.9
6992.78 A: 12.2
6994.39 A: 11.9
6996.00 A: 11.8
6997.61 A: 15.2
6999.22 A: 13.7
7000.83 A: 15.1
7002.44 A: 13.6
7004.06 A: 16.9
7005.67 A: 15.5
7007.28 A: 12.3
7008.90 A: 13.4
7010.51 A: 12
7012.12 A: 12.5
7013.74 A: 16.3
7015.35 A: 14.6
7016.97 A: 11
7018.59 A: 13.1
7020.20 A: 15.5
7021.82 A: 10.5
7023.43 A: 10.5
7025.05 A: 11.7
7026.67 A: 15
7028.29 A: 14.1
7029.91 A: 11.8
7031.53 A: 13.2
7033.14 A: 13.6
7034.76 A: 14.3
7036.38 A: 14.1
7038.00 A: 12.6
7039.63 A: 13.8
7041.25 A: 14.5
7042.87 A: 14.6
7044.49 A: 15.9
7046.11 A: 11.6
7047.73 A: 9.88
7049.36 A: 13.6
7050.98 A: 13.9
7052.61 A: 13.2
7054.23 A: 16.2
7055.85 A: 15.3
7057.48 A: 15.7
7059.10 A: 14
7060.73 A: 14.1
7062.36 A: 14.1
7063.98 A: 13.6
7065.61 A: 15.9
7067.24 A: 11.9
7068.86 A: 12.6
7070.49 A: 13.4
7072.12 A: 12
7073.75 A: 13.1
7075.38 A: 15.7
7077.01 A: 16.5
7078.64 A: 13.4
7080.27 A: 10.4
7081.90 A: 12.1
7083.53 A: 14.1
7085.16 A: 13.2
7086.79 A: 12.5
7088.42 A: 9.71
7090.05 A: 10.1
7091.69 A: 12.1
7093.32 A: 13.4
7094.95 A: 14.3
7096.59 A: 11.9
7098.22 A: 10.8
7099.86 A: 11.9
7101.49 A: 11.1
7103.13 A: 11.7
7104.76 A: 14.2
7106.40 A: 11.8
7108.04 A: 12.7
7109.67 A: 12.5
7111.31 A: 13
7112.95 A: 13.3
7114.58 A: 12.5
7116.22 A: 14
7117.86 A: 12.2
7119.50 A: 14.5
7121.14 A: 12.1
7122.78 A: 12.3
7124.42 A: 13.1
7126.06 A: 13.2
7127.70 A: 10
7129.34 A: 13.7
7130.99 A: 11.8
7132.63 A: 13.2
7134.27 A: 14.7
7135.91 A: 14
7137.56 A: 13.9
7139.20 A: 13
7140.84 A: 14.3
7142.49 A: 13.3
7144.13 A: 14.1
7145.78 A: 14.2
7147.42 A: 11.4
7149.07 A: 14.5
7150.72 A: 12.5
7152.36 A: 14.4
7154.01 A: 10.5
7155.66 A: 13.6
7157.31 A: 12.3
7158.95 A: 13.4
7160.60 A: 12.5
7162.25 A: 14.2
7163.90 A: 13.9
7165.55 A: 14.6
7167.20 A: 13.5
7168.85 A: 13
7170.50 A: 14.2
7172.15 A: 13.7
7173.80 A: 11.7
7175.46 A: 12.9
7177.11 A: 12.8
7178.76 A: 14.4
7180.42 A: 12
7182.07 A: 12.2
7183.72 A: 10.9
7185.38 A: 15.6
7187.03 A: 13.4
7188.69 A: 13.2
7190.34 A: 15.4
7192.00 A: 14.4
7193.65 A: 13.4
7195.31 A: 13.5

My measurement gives 0.09 mag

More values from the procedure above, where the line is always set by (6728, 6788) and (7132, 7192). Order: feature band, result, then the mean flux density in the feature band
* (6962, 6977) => 0.040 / 12.7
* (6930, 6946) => -0.023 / 13.4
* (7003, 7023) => -0.032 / 13.6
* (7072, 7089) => 0.018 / 13.1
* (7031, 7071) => -0.048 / 13.8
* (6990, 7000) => 0.013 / 13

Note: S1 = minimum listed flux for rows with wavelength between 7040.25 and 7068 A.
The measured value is 9.88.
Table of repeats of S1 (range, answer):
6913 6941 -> 11.1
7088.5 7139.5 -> 10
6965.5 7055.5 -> 9.4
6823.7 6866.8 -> 9.6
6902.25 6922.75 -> 11.4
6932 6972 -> 10.4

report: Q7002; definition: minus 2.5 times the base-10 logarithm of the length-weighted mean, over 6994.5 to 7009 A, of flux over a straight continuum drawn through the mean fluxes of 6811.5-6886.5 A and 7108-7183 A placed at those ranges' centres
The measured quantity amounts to -0.09 mag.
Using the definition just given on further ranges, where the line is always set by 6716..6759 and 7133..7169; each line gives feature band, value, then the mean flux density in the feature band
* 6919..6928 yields -0.078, 14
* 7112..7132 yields 0.056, 12.7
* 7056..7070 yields -0.058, 14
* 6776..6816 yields -0.020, 13.1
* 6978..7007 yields -0.026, 13.5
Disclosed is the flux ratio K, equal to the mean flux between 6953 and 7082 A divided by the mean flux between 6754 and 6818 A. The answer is 1.0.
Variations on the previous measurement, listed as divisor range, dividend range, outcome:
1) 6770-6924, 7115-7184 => 1.00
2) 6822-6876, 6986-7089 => 1.06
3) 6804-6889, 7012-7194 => 1.03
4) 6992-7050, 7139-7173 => 1.00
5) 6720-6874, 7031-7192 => 1.03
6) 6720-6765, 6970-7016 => 1.04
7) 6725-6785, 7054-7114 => 1.02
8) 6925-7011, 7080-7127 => 0.96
